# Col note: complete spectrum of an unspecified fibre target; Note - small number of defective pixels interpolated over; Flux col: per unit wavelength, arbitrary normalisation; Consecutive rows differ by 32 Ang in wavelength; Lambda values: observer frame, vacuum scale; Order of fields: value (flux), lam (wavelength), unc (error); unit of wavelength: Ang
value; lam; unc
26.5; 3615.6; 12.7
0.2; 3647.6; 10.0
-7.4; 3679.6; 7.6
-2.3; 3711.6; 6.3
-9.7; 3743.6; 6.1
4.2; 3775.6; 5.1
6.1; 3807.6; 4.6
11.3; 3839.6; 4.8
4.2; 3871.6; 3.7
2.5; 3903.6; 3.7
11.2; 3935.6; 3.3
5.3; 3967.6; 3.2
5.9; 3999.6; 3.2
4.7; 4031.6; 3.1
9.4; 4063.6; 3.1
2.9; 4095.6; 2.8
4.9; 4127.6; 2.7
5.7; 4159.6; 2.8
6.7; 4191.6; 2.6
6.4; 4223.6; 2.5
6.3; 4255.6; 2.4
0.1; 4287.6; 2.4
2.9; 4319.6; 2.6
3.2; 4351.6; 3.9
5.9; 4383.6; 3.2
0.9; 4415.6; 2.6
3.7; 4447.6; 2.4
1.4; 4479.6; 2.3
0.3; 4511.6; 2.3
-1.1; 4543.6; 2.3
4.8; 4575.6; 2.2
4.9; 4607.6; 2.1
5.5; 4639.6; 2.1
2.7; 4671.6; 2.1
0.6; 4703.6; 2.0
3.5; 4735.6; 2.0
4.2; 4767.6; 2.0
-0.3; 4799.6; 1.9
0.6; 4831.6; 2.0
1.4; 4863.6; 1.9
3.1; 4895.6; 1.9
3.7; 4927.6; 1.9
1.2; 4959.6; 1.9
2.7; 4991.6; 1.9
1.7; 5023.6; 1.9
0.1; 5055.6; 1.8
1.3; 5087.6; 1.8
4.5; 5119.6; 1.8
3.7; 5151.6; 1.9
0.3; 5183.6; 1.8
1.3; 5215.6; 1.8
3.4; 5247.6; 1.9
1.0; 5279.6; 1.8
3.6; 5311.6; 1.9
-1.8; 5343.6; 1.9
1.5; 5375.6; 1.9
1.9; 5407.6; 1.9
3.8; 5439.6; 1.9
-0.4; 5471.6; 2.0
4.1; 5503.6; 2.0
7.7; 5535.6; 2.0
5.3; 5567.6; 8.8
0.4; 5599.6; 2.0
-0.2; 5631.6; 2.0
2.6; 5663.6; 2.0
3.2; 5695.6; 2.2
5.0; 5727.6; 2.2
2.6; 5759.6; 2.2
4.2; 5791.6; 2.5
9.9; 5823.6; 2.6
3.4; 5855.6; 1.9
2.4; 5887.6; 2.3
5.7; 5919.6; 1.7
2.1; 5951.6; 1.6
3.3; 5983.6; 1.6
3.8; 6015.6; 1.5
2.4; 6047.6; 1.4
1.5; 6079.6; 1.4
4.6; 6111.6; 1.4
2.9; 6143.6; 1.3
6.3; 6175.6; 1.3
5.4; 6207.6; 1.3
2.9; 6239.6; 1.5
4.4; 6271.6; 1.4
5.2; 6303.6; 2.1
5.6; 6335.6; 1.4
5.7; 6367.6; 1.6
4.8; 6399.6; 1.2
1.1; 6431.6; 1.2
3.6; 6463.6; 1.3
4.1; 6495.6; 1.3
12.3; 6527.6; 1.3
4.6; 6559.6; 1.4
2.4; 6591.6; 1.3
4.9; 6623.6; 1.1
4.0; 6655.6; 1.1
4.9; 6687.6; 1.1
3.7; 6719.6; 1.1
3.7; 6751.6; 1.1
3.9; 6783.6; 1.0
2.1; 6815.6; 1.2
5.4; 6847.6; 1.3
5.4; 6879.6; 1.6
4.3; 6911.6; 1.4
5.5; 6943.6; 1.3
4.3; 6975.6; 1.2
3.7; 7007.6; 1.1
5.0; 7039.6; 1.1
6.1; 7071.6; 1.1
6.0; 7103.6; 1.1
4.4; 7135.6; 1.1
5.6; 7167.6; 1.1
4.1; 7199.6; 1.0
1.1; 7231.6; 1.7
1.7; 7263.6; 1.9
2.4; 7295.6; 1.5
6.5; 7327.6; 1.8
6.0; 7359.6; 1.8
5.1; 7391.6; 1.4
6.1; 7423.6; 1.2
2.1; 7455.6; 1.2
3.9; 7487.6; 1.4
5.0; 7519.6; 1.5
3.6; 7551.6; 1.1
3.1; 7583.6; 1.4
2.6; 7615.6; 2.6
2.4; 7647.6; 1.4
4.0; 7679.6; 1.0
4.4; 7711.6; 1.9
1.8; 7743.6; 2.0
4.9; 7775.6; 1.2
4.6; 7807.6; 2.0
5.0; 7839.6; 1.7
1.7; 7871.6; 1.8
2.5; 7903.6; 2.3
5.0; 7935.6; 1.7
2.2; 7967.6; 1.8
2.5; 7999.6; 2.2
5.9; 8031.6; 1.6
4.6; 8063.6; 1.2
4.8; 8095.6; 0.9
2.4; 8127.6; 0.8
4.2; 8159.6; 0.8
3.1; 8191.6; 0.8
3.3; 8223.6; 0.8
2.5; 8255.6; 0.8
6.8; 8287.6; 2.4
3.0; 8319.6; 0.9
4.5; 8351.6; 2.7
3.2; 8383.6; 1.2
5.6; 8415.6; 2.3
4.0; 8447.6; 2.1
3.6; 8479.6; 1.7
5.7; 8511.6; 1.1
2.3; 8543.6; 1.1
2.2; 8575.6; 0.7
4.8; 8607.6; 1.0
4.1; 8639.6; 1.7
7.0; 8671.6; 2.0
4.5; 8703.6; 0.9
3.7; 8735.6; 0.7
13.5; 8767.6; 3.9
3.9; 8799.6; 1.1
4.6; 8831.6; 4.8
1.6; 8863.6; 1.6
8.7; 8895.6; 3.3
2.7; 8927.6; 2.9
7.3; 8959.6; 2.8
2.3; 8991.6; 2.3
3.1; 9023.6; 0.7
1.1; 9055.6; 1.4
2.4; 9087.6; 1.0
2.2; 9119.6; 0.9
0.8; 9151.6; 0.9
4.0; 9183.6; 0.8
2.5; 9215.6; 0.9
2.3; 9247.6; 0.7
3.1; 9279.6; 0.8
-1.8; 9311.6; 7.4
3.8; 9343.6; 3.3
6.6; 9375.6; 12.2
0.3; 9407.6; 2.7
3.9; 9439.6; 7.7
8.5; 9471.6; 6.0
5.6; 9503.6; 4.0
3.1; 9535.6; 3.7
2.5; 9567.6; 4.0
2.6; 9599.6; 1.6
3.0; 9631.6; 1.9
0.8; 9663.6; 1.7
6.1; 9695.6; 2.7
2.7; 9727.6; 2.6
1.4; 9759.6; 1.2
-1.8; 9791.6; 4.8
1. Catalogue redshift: 0.751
